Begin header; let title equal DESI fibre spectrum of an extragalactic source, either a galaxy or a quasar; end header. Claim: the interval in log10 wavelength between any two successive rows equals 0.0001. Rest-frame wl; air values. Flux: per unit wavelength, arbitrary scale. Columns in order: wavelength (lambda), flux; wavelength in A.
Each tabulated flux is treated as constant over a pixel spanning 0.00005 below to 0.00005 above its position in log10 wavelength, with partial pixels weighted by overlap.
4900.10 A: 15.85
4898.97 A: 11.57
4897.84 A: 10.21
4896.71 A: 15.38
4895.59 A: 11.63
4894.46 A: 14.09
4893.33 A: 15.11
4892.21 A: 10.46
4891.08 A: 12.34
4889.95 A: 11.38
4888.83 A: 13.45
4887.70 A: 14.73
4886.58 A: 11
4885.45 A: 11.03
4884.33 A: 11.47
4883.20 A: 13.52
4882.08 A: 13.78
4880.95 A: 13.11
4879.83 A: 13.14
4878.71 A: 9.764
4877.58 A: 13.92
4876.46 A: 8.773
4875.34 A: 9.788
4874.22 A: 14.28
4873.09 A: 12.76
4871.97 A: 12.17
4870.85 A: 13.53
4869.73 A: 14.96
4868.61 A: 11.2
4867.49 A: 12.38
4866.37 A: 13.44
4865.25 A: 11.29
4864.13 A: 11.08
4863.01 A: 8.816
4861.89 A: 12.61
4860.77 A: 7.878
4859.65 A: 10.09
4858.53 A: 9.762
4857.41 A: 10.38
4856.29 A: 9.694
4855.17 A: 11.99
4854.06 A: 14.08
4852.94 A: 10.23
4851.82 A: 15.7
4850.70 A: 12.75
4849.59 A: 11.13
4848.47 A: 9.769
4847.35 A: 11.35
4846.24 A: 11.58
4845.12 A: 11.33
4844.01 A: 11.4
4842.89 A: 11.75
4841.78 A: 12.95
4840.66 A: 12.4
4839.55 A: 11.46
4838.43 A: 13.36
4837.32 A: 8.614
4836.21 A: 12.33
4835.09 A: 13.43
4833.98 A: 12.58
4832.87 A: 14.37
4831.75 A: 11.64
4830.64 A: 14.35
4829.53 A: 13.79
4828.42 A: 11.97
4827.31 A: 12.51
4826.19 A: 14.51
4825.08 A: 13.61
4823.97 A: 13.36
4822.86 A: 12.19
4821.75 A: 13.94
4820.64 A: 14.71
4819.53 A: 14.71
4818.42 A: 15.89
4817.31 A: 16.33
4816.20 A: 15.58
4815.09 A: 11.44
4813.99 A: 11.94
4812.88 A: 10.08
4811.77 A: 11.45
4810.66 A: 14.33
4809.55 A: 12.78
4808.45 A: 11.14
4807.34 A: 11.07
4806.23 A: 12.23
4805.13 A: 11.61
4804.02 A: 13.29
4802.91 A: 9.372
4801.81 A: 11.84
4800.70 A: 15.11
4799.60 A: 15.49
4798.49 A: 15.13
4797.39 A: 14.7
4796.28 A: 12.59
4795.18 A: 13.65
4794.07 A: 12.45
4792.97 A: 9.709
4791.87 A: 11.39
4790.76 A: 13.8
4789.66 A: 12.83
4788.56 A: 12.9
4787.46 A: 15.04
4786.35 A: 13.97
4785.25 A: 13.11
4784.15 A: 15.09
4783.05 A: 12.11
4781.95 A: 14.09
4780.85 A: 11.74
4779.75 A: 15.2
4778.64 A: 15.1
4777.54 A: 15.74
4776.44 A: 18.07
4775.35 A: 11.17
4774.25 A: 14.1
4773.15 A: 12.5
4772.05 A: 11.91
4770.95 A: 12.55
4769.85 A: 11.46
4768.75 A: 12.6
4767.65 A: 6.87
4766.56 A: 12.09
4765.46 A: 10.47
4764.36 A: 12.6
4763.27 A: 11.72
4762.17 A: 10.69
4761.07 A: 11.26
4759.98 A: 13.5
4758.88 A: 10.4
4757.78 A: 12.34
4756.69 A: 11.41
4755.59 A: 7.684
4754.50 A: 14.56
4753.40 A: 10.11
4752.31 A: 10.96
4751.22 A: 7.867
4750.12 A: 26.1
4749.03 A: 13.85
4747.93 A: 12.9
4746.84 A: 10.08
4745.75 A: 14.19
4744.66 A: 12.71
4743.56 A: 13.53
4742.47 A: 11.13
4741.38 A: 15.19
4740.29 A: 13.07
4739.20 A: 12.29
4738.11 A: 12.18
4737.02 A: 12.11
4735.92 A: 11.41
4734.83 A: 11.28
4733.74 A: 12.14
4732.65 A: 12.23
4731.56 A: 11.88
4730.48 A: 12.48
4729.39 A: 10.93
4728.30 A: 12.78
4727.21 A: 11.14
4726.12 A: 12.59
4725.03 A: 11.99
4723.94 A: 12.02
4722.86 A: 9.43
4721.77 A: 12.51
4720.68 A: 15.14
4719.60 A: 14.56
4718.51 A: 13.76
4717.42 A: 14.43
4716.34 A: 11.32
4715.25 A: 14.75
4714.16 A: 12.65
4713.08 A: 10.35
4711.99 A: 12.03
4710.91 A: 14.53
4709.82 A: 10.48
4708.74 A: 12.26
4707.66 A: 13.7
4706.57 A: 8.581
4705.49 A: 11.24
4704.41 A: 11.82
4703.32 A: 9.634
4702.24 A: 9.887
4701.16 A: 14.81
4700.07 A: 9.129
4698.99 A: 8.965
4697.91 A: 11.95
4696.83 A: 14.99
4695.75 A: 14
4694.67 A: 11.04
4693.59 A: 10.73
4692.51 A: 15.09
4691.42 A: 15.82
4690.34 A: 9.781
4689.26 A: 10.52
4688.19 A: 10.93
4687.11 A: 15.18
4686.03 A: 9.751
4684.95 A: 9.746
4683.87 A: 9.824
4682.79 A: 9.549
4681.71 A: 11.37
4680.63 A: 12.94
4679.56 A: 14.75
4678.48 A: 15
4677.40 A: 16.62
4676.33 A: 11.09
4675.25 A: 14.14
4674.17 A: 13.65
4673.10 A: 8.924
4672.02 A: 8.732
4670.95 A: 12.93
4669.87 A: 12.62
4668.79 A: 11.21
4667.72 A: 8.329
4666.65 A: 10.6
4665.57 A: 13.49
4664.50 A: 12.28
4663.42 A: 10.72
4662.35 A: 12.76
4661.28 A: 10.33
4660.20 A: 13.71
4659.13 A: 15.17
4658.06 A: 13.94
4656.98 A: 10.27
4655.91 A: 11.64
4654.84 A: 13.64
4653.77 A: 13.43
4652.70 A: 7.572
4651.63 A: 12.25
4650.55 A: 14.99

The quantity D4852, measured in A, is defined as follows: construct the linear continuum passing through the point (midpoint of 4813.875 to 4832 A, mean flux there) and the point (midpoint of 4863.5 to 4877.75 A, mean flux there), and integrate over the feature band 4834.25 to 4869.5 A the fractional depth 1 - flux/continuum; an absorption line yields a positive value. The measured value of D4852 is 3.6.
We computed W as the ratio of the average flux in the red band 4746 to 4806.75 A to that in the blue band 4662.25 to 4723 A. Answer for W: 1.1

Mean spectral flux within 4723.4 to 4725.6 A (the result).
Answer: 12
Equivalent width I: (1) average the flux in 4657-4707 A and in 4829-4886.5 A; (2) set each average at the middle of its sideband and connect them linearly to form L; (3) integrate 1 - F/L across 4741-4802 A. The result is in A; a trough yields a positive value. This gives -4.93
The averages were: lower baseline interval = 11.9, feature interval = 12.9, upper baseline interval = 11.9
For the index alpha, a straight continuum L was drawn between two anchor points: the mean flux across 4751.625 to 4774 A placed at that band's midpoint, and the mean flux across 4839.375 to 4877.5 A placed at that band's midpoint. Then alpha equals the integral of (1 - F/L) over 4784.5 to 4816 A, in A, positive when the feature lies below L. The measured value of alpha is -3.3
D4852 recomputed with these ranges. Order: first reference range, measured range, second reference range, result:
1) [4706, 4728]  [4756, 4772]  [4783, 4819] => 1.69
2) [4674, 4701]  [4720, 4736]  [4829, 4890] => 0.23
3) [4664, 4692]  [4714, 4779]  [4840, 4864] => -4.57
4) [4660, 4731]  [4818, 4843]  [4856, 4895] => -2.32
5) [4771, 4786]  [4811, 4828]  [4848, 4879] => -1.00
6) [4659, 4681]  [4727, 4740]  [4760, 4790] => 0.73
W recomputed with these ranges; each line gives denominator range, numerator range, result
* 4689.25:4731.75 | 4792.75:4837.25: 1.07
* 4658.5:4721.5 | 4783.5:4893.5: 1.03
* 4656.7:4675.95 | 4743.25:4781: 1.06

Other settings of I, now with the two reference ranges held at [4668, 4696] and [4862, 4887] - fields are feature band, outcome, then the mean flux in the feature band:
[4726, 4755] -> -1.4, 12.7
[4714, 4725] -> -0.8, 13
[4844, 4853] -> 0.2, 11.8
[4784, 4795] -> -0.8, 13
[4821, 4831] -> -1.1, 13.4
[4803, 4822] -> -1.4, 13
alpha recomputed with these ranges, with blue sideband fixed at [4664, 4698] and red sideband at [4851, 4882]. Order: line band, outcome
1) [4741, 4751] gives -1.8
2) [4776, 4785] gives -2.0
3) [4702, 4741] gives -0.3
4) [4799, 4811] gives -0.7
